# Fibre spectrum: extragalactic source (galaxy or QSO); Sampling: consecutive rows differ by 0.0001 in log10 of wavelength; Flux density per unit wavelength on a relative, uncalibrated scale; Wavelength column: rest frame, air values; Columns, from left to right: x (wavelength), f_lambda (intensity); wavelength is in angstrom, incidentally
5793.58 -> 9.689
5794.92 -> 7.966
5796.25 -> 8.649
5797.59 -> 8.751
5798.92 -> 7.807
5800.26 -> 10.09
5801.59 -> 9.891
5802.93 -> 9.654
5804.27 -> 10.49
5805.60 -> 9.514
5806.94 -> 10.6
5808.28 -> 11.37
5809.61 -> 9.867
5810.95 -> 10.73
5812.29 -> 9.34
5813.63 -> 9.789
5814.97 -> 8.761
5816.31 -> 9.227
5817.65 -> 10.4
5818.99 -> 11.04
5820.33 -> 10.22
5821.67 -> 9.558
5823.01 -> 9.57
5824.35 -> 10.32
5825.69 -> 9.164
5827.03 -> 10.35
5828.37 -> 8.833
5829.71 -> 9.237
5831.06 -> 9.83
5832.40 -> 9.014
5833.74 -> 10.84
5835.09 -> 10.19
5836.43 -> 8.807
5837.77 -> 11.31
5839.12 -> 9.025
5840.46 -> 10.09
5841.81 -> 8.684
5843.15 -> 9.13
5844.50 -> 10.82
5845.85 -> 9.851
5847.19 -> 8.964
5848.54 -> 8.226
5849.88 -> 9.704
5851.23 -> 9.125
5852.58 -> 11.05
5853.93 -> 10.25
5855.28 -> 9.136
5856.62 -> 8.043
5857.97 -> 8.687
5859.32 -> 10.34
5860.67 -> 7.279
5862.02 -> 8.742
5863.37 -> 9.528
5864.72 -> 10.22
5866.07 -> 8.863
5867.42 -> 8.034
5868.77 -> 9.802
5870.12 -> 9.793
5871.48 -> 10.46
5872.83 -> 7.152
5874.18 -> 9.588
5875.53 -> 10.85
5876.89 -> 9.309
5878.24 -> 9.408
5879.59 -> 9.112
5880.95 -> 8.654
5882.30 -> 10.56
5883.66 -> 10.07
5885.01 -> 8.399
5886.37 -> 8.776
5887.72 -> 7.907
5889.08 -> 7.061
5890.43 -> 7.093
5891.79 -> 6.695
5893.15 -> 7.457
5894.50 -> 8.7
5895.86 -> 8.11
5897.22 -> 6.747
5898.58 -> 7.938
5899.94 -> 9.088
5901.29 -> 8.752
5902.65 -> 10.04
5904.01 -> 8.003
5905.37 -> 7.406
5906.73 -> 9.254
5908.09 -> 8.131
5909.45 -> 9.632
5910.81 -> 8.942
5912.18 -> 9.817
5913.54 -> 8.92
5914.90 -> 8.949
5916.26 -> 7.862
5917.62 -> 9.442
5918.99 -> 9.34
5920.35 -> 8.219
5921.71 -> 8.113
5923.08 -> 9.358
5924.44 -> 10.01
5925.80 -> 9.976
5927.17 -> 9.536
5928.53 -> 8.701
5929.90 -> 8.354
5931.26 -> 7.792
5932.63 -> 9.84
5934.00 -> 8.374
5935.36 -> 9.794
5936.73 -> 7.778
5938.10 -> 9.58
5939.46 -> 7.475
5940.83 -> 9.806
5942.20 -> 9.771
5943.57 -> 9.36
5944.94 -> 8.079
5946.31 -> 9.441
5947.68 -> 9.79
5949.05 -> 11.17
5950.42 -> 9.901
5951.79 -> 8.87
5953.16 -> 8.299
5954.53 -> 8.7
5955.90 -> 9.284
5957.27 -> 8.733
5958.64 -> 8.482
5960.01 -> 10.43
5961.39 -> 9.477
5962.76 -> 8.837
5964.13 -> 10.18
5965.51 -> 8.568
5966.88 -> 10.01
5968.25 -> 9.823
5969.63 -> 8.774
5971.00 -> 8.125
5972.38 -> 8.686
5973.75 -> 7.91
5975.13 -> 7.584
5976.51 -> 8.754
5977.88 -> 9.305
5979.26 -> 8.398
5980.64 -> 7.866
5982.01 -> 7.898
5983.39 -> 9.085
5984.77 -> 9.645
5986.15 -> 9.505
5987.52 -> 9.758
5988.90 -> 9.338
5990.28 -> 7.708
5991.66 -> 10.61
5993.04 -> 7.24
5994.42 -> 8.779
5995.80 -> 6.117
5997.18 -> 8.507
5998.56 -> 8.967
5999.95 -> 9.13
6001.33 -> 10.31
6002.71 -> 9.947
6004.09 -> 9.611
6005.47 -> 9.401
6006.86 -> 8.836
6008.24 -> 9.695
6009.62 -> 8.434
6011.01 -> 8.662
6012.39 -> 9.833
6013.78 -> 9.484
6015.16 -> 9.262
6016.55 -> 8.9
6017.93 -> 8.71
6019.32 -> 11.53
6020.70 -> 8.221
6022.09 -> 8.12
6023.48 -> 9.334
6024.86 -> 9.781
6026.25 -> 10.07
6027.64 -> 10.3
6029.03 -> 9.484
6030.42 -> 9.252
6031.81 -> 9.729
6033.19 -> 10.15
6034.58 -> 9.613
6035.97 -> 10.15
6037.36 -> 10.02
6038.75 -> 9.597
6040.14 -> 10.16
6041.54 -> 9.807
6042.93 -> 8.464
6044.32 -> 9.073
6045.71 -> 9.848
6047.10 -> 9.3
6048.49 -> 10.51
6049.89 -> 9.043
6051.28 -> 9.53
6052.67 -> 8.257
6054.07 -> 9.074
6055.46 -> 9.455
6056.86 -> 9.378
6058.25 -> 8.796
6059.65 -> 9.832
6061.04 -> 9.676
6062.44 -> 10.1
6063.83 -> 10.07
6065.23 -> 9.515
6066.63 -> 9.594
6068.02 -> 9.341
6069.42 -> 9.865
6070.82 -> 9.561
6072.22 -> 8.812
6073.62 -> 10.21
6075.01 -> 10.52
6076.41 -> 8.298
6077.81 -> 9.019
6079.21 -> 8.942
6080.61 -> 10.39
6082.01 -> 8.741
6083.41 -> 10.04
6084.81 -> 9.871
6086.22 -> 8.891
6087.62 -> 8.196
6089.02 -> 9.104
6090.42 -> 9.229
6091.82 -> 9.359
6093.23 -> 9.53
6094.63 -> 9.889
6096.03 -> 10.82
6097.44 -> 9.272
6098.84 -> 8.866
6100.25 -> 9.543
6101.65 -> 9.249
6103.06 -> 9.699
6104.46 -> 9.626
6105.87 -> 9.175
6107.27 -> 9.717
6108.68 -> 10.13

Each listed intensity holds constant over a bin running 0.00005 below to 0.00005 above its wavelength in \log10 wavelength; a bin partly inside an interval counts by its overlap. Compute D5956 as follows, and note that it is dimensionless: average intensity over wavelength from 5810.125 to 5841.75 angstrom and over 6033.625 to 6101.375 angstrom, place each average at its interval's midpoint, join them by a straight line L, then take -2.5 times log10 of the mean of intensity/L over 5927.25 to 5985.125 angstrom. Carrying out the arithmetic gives 0.08 mag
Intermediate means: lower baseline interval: 9.79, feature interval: 8.97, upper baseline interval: 9.48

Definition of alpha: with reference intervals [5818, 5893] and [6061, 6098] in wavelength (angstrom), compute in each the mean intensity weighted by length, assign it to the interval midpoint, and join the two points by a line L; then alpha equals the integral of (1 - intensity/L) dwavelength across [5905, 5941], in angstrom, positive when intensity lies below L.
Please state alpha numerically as 1.8 angstrom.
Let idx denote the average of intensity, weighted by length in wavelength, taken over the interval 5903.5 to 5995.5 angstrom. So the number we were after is 8.95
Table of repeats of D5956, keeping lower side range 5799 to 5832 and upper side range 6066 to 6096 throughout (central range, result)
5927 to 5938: 0.11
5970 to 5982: 0.16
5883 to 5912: 0.17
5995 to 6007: 0.07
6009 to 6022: 0.04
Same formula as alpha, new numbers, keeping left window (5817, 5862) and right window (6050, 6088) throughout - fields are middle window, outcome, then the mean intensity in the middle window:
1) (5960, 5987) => 1.6 angstrom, 8.91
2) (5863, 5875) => 0.4 angstrom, 9.29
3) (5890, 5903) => 2.1 angstrom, 8.03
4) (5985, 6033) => 1.3 angstrom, 9.21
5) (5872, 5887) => 0.5 angstrom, 9.28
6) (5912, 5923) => 0.8 angstrom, 8.82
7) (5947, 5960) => 0.3 angstrom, 9.31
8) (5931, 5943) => 0.7 angstrom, 8.95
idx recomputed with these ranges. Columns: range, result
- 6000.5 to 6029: 9.42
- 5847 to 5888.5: 9.22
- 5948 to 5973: 9.25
